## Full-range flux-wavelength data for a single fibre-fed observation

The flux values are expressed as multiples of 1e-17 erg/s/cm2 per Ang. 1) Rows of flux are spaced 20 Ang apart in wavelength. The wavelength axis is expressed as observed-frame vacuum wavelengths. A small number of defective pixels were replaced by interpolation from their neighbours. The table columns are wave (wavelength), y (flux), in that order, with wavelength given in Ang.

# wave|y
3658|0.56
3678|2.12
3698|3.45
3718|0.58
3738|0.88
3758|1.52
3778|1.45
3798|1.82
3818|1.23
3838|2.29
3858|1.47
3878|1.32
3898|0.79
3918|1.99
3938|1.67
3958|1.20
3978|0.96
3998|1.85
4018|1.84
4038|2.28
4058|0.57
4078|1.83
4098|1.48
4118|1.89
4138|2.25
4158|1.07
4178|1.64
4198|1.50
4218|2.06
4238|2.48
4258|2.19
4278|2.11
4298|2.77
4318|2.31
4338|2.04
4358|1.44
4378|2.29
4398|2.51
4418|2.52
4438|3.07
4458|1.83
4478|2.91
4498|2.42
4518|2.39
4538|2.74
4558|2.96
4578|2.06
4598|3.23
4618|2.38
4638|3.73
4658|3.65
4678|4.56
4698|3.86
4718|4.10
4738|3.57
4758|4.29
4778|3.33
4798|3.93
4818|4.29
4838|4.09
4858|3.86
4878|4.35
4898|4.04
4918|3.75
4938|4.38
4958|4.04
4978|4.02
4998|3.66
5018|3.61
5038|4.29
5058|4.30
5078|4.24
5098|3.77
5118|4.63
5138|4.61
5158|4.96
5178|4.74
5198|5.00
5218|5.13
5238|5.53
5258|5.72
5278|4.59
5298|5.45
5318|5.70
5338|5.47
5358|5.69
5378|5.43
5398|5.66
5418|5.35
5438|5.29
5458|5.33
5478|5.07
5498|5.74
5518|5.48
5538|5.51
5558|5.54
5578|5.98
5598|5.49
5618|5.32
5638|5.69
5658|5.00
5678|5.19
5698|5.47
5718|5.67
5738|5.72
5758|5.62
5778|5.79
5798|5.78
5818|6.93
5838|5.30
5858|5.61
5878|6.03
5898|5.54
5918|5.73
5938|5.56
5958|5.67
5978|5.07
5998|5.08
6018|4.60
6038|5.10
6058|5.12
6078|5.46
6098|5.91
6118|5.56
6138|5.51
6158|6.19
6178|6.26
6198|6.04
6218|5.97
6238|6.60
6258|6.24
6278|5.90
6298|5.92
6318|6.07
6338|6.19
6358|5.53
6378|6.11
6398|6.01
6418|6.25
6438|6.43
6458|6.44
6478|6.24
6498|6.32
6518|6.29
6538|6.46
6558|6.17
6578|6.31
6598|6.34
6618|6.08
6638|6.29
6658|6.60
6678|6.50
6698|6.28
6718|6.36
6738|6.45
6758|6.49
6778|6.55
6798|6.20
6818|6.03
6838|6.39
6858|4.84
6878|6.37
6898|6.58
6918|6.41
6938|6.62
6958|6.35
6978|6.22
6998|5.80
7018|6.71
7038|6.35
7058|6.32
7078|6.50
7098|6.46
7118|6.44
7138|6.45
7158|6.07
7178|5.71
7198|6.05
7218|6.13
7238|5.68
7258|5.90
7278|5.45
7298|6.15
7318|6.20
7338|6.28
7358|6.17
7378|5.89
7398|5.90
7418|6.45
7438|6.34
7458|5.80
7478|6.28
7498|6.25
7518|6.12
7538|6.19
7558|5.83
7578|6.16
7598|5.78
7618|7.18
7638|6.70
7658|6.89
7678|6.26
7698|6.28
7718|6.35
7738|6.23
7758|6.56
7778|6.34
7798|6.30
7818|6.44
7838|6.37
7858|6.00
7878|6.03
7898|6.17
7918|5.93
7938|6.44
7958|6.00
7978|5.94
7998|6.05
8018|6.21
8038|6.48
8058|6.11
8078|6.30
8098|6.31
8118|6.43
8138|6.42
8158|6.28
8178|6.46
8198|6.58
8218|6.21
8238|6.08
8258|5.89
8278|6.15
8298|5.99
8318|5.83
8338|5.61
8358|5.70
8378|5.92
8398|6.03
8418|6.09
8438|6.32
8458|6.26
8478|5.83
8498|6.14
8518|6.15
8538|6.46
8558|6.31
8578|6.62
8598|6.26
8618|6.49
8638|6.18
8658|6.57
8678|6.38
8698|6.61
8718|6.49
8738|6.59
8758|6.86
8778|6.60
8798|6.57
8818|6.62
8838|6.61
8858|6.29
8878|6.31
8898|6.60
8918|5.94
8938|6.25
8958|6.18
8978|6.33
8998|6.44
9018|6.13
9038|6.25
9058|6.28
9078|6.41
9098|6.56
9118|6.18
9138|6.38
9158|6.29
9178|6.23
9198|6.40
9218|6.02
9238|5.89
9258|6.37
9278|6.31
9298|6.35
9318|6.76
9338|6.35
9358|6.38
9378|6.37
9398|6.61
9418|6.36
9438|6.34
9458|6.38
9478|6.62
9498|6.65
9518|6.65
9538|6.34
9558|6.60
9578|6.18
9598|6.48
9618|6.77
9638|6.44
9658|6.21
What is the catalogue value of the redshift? 0.16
